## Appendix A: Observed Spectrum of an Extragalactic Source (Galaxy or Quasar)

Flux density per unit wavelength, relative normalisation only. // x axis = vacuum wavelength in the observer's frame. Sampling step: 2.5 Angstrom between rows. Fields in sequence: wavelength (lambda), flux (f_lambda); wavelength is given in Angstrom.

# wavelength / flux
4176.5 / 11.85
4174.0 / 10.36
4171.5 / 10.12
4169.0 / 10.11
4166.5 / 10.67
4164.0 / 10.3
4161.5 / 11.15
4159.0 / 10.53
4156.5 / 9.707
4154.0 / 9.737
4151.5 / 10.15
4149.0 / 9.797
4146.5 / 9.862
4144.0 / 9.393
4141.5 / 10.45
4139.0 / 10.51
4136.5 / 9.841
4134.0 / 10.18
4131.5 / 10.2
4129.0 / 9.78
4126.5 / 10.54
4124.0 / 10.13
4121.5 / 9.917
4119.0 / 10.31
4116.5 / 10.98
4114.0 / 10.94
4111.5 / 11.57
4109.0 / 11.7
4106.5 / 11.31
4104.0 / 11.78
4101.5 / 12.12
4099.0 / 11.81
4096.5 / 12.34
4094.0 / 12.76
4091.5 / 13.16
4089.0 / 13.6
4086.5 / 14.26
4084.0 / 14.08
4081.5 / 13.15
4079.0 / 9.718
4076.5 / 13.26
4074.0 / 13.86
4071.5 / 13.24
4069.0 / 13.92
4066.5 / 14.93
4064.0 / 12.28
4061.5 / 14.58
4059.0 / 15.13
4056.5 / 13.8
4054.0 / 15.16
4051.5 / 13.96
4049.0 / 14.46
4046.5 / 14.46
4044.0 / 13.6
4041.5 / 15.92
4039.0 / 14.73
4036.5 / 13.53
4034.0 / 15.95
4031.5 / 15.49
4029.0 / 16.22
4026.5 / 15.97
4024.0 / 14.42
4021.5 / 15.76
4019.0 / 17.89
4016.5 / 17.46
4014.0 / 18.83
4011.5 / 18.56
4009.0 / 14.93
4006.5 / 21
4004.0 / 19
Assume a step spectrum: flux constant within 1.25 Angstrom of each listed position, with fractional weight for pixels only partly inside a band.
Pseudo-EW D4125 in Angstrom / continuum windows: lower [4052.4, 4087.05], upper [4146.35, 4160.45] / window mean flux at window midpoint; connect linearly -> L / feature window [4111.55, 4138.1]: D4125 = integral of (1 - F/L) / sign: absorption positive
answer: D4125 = 2.13 Angstrom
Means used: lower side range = 13.7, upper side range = 9.99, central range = 10.3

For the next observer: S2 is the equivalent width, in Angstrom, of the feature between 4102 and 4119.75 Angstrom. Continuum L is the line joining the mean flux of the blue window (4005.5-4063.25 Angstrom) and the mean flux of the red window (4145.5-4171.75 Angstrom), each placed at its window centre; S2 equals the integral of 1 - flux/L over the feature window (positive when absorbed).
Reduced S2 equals 1.5 Angstrom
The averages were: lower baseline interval 15.7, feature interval 11.3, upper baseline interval 10.2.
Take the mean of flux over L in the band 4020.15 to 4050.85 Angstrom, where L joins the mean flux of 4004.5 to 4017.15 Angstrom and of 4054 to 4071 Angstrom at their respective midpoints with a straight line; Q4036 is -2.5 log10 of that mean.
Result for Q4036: 0.09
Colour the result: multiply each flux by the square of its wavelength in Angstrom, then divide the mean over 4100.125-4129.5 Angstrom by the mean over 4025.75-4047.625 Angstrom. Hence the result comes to 0.8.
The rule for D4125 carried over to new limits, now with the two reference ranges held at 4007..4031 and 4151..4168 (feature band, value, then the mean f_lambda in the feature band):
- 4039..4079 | 2.39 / 14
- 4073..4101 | 1.57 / 12.9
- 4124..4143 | 2.17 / 10.2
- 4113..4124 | 1.56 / 10.5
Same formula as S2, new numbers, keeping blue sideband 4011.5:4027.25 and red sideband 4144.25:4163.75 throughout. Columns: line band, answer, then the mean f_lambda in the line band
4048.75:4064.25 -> 0.7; 14.3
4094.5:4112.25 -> 1.1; 11.9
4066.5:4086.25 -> 1.1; 13.2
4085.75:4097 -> 0.0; 13.2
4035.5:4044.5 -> 0.7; 14.5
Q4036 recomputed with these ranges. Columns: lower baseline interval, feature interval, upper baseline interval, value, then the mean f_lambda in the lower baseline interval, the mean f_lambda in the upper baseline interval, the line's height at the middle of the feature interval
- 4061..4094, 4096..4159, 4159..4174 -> 0.11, 13.3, 10.5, 11.7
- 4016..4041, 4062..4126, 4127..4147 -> 0.00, 15.7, 10.1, 12.3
